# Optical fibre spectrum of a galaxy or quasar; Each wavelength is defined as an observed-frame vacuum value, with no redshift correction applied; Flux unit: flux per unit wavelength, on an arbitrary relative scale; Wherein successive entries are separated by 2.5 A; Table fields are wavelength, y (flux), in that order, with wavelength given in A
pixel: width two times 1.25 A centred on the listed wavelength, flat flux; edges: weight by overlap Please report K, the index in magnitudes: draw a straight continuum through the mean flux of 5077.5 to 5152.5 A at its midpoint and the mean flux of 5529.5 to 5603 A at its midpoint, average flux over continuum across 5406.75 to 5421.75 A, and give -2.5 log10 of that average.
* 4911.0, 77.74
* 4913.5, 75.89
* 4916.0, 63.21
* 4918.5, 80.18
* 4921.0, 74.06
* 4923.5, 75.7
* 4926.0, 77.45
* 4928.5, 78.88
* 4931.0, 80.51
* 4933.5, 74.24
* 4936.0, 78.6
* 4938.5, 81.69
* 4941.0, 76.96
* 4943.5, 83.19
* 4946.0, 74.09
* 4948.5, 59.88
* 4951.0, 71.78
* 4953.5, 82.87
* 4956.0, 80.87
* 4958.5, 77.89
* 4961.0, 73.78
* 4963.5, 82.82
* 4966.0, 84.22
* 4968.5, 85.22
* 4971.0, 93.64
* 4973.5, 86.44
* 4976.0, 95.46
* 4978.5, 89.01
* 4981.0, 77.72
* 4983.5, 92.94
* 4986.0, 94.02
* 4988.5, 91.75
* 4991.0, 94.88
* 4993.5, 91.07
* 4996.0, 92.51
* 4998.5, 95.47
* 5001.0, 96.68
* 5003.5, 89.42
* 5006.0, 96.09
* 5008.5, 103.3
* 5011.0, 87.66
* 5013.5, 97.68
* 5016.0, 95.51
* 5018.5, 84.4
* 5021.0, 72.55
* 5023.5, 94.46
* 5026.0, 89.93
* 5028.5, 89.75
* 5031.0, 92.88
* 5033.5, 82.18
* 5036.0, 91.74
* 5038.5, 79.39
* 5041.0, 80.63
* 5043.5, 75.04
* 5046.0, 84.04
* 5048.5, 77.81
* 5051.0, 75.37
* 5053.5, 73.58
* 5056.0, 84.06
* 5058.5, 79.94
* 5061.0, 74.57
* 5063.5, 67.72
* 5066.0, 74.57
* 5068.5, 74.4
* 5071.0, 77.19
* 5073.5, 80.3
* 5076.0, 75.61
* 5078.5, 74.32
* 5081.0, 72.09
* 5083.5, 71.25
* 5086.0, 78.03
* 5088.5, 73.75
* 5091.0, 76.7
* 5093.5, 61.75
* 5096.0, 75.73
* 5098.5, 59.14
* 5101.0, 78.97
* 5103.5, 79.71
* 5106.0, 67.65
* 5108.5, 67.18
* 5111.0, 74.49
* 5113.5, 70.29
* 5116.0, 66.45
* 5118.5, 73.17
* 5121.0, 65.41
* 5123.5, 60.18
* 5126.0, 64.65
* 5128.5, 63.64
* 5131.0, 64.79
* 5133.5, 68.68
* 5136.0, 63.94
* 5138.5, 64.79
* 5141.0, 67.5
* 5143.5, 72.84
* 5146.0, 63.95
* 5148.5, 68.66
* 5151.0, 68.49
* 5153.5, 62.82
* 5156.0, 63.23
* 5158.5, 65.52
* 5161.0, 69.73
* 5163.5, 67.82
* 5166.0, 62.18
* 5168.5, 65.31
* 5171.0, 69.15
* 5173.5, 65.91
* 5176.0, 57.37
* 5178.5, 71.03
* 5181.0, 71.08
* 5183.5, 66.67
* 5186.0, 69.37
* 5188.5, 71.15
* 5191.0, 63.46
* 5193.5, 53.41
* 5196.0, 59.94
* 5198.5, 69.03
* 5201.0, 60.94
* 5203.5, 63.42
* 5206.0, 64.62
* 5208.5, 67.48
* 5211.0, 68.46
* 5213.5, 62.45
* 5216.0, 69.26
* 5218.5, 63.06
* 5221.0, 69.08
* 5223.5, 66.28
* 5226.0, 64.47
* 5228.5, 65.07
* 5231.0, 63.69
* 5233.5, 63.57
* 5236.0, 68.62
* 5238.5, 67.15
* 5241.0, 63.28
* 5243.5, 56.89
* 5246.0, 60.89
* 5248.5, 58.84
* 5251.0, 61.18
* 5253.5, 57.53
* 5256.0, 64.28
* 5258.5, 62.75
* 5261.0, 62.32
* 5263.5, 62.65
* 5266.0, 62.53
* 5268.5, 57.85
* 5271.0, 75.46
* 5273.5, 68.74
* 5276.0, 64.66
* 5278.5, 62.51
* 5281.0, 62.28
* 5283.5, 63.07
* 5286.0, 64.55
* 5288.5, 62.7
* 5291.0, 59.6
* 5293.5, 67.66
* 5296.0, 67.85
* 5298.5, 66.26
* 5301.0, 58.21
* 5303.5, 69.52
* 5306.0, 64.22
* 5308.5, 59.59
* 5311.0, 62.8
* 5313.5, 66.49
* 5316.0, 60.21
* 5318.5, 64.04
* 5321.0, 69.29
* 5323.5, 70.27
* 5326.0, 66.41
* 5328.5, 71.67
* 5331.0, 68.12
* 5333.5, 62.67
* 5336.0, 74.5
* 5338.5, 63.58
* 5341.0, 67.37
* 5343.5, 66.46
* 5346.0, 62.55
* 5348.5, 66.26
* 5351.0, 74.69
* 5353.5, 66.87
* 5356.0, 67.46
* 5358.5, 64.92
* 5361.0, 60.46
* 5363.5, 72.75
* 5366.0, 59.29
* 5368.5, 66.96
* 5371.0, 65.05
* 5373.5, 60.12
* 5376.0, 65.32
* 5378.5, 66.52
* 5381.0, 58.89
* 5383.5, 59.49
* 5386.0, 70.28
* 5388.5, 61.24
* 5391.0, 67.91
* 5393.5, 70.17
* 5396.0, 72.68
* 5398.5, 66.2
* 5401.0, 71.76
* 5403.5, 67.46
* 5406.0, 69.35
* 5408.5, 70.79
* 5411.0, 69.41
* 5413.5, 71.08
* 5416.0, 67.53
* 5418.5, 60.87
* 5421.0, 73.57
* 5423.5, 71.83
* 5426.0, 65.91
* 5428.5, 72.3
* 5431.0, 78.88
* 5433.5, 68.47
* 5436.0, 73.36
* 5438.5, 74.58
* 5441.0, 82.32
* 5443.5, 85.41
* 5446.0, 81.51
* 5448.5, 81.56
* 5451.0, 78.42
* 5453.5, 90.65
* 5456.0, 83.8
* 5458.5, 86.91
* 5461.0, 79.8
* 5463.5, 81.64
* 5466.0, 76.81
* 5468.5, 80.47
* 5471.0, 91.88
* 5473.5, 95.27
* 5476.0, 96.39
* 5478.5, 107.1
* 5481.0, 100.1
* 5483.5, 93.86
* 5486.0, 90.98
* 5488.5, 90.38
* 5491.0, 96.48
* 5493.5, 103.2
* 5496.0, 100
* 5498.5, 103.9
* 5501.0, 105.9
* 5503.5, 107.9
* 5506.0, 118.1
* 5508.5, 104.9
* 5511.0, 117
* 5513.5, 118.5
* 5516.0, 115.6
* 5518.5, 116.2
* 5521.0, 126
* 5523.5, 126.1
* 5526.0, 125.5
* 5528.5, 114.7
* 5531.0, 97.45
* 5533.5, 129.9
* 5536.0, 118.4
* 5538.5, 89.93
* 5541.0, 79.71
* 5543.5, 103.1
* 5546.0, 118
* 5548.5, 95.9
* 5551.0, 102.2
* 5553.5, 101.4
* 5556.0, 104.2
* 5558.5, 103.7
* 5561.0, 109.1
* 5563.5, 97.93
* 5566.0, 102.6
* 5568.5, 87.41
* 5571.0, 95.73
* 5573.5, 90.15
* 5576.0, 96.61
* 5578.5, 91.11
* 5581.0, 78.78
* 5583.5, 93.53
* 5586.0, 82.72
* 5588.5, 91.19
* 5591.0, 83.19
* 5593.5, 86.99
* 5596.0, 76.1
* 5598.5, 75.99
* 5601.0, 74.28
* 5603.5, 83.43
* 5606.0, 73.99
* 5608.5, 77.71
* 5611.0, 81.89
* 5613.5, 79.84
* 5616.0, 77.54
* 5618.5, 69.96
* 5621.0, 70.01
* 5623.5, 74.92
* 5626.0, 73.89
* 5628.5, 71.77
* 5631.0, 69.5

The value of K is 0.25 mag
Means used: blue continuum 69.2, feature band 68.7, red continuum 95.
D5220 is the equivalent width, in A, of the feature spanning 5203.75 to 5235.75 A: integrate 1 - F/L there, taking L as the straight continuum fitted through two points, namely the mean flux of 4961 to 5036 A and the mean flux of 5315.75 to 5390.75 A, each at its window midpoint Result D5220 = 4.0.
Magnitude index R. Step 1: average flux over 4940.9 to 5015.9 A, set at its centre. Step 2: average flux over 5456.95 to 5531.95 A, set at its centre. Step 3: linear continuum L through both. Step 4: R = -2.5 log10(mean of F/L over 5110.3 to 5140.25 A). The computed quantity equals 0.343 mag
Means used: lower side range 86.9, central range 66.6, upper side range 102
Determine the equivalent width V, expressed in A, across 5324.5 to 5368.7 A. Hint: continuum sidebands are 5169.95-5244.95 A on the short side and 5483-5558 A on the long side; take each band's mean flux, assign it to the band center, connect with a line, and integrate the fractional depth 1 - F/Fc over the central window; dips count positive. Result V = 8.9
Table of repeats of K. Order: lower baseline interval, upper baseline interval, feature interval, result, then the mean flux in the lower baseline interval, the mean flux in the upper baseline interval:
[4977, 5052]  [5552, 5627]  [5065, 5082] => 0.170 mag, 88.6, 86.3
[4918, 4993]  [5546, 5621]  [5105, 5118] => 0.200 mag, 81.8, 88.6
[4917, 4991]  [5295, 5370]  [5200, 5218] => 0.093 mag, 81.4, 66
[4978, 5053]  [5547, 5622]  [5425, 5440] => 0.211 mag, 88.4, 88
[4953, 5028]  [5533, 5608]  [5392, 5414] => 0.301 mag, 89.1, 93.4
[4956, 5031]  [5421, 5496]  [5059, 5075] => 0.182 mag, 89.4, 84.9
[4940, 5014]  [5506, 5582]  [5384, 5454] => 0.366 mag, 86.6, 106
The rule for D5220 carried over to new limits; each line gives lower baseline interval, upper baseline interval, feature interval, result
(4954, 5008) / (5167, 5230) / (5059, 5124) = 4.0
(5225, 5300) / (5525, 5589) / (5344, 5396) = 7.6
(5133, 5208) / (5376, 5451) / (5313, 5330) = 0.5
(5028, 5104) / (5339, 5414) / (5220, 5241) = 1.7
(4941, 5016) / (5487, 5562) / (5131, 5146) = 4.2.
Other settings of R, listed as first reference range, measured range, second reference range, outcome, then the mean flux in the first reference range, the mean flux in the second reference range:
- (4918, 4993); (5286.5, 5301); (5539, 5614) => 0.325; 81.8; 90.7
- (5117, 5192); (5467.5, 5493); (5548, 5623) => -0.150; 66.4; 87.6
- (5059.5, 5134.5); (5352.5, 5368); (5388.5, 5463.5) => 0.129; 71.1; 74.2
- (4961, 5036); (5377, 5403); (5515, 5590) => 0.432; 90.1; 103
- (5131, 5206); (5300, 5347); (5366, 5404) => 0.000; 65.7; 65.8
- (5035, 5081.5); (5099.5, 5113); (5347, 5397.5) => 0.038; 77.5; 65.9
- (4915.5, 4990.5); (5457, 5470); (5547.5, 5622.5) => 0.066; 81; 87.8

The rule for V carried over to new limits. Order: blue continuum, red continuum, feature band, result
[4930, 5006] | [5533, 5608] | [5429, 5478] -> 4.8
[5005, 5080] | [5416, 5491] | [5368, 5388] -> 4.5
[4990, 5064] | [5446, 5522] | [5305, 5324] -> 5.9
